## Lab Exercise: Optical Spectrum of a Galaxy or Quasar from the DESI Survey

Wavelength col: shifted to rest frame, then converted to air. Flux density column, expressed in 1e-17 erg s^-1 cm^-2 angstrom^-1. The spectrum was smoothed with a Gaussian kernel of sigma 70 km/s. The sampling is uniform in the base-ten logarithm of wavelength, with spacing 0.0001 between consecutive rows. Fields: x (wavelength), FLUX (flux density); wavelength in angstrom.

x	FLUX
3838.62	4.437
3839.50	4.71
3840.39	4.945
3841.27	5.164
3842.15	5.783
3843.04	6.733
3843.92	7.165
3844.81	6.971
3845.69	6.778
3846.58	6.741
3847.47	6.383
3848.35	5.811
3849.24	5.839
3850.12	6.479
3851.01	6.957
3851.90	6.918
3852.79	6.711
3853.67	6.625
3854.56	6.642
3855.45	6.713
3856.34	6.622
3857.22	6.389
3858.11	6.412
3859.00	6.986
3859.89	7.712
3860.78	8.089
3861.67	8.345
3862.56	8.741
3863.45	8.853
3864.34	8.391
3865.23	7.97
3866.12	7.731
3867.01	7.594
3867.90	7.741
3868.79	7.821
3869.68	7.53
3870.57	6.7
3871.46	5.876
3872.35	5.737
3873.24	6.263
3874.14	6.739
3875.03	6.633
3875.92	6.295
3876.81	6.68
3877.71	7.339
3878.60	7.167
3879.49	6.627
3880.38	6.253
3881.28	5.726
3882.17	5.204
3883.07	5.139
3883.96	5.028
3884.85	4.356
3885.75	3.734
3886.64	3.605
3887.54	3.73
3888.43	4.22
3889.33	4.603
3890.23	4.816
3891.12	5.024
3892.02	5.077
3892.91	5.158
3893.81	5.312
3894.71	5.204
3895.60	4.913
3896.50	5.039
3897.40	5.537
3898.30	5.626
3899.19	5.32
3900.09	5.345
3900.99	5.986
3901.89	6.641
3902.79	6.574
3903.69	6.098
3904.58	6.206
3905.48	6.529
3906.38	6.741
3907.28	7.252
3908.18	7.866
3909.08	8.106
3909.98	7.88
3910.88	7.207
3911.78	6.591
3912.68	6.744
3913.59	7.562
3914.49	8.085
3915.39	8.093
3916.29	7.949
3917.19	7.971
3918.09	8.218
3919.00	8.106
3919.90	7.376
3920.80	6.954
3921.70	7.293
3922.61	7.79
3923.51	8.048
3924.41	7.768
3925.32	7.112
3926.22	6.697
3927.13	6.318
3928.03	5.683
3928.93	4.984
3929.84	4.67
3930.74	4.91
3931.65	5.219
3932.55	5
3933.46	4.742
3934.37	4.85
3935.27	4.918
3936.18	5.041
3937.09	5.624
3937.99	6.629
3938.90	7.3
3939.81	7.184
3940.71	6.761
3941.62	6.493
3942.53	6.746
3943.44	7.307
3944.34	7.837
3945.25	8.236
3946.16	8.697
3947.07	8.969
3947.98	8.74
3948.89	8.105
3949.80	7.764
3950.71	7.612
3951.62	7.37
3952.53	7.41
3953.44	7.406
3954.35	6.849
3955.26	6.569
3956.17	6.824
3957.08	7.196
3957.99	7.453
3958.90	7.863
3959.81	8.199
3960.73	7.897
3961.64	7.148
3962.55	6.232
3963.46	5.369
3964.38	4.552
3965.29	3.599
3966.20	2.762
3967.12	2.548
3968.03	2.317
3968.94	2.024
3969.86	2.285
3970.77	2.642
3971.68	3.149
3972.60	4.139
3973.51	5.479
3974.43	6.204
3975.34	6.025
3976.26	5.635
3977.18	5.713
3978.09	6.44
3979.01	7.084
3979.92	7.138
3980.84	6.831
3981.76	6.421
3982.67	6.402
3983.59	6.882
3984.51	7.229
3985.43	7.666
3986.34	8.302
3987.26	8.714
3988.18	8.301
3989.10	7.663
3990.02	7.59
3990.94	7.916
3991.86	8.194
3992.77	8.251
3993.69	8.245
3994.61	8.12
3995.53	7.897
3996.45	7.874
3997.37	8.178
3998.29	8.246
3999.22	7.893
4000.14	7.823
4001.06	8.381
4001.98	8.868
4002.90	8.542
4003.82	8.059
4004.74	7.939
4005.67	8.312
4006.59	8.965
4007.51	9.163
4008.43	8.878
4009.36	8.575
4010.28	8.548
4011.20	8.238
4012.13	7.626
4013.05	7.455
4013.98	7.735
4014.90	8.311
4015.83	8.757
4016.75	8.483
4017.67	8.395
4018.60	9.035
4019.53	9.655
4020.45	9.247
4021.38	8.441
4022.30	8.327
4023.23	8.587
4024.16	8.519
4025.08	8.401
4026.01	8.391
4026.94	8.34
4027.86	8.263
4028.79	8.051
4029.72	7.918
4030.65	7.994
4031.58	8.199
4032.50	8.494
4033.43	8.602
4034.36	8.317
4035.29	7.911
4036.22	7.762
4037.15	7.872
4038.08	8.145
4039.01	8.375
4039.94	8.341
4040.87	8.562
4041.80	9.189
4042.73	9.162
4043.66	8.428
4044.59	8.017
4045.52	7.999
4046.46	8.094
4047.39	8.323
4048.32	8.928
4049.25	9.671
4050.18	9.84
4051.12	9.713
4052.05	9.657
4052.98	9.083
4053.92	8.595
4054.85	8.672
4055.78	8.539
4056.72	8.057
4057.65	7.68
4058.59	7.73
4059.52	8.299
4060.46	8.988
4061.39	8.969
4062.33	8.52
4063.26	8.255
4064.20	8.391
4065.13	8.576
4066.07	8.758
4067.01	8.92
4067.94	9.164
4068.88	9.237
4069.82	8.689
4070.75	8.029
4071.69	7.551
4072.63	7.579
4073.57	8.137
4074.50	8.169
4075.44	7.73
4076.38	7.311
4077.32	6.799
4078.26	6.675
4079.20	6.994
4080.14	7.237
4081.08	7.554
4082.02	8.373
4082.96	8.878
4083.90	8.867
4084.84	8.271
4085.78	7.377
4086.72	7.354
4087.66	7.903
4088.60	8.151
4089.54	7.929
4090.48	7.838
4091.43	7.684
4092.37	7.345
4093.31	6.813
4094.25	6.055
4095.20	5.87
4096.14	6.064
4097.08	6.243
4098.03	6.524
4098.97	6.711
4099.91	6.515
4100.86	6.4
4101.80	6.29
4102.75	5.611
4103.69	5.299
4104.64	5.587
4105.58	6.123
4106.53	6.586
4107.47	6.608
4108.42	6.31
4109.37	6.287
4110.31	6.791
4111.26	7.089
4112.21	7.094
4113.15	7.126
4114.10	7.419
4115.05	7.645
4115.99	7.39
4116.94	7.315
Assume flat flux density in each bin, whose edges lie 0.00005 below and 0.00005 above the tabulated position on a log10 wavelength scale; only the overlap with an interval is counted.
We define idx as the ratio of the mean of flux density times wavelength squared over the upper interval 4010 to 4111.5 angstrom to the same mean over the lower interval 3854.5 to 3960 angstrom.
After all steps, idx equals 1.3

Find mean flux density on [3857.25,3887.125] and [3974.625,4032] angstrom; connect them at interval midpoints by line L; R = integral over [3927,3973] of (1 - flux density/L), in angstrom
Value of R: 8.9 angstrom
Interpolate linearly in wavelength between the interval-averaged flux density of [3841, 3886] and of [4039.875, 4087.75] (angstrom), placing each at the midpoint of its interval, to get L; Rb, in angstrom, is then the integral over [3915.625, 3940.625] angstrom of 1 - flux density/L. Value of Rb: 2.6 angstrom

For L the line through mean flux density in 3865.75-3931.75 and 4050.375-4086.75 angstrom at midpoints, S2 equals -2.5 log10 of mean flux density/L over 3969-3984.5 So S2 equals 0.299 mag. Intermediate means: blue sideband 6.33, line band 5.49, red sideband 8.26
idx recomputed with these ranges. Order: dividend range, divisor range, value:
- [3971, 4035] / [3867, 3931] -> 1.30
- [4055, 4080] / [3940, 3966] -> 1.21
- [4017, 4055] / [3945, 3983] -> 1.46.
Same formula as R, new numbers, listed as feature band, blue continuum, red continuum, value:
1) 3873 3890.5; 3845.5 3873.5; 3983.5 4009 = 4.2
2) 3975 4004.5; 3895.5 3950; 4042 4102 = -1.1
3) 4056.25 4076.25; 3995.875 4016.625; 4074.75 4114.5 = -2.5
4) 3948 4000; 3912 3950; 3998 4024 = 7.9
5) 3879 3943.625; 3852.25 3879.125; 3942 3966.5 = 8.9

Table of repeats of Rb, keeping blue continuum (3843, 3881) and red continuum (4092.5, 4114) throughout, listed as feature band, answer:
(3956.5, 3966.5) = 0.7 angstrom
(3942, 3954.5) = -1.9 angstrom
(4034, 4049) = -4.1 angstrom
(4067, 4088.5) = -4.9 angstrom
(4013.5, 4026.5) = -3.9 angstrom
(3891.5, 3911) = 2.1 angstrom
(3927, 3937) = 2.5 angstrom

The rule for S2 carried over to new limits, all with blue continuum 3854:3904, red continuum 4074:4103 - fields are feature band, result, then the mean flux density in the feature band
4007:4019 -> -0.220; 8.4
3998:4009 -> -0.231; 8.42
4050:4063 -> -0.226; 8.7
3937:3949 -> -0.154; 7.51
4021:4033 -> -0.198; 8.31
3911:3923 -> -0.185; 7.58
